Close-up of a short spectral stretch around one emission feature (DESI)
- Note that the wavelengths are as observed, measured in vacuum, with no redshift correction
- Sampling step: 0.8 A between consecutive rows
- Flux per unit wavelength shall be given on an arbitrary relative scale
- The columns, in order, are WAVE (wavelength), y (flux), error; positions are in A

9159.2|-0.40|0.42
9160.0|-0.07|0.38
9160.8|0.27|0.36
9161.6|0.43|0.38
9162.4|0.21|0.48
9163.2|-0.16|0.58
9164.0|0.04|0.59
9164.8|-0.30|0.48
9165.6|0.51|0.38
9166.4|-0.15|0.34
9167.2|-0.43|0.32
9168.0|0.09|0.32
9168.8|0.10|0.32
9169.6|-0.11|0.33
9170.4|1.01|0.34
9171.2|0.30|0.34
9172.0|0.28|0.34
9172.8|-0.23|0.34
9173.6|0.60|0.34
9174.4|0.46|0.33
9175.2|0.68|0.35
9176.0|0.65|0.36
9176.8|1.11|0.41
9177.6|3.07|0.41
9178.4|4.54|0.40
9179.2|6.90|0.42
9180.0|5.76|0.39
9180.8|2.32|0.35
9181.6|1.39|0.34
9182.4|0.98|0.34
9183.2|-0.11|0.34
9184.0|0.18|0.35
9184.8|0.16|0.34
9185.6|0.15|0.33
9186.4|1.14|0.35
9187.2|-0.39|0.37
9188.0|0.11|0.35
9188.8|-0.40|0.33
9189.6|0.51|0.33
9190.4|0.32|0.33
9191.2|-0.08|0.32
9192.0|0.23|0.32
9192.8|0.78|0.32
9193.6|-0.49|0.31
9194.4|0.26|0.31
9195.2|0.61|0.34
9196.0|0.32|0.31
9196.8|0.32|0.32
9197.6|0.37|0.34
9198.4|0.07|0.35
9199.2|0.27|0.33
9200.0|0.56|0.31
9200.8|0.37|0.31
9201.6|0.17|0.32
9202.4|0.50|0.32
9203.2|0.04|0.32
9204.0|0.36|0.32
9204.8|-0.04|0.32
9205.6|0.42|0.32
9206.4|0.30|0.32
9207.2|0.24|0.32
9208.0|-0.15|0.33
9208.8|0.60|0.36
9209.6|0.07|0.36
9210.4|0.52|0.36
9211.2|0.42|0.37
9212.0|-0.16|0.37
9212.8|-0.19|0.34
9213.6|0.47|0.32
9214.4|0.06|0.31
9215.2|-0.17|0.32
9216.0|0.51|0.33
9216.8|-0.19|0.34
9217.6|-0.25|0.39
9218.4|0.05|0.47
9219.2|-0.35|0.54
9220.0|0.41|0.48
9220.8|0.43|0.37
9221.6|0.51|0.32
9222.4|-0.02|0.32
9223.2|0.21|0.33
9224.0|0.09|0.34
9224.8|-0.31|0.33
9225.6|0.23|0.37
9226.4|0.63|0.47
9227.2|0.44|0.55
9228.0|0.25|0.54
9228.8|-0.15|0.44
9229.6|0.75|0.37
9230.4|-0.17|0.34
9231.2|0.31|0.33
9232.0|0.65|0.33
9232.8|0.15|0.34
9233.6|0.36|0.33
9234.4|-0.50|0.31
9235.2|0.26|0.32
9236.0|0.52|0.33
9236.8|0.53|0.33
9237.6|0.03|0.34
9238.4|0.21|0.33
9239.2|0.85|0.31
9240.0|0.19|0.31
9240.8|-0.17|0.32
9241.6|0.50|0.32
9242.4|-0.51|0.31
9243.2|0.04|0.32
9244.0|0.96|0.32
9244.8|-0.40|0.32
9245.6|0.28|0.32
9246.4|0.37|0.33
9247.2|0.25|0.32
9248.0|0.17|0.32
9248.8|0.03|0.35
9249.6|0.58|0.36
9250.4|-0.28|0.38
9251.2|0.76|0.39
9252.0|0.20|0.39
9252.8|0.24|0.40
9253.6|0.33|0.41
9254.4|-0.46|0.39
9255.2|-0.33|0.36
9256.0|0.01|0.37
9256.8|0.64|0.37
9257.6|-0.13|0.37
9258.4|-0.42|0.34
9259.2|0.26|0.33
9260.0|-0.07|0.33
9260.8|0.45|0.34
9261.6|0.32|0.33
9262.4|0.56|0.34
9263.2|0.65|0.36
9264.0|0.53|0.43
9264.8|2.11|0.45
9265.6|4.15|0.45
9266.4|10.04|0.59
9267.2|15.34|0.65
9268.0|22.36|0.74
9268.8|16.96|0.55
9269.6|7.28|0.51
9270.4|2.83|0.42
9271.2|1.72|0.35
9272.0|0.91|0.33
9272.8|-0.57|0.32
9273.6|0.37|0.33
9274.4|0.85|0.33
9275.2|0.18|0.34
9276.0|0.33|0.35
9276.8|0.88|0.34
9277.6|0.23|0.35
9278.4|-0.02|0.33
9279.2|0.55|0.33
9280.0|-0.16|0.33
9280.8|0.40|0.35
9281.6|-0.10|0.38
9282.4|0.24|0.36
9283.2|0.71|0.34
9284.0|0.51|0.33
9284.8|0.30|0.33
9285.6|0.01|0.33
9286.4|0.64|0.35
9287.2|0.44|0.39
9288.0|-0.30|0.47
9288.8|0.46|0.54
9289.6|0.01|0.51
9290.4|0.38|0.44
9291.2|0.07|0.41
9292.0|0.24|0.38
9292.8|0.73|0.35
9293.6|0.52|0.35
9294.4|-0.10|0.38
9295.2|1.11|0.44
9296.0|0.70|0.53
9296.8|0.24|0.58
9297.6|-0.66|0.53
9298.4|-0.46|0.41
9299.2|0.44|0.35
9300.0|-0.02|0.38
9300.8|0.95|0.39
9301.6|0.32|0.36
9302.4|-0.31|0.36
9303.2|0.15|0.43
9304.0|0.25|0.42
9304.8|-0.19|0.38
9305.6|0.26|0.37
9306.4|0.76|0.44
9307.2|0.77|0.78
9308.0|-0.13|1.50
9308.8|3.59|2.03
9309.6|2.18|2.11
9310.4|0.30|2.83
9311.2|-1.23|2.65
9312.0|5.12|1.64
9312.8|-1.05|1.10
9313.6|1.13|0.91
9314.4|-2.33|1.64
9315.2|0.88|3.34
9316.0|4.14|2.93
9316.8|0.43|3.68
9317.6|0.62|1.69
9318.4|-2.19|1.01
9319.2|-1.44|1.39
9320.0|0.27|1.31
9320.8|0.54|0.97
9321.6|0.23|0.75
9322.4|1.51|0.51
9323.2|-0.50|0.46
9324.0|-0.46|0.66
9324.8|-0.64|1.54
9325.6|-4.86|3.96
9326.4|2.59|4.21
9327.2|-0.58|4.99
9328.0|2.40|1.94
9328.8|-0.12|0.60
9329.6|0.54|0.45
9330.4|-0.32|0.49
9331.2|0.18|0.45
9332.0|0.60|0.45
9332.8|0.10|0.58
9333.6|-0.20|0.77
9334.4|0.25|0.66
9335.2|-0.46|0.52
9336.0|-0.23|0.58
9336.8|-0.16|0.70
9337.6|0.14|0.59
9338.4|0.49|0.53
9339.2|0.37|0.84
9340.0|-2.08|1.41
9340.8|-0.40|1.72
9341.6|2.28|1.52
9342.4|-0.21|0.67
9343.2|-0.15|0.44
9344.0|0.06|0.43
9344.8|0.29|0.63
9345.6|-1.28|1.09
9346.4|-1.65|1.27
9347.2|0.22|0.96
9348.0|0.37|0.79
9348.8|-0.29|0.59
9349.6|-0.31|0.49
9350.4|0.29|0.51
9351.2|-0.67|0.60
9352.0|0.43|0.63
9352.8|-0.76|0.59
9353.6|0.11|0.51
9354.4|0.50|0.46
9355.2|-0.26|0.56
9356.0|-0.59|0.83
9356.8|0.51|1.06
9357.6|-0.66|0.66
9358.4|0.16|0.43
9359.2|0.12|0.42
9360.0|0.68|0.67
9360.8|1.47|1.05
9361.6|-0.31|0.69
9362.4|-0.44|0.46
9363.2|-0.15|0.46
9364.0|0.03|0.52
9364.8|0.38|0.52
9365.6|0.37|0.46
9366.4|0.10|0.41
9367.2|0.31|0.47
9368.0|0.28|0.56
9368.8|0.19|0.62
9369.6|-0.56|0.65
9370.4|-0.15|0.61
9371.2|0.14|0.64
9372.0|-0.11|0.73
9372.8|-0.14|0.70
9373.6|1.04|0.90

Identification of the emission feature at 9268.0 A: [O III] 5007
